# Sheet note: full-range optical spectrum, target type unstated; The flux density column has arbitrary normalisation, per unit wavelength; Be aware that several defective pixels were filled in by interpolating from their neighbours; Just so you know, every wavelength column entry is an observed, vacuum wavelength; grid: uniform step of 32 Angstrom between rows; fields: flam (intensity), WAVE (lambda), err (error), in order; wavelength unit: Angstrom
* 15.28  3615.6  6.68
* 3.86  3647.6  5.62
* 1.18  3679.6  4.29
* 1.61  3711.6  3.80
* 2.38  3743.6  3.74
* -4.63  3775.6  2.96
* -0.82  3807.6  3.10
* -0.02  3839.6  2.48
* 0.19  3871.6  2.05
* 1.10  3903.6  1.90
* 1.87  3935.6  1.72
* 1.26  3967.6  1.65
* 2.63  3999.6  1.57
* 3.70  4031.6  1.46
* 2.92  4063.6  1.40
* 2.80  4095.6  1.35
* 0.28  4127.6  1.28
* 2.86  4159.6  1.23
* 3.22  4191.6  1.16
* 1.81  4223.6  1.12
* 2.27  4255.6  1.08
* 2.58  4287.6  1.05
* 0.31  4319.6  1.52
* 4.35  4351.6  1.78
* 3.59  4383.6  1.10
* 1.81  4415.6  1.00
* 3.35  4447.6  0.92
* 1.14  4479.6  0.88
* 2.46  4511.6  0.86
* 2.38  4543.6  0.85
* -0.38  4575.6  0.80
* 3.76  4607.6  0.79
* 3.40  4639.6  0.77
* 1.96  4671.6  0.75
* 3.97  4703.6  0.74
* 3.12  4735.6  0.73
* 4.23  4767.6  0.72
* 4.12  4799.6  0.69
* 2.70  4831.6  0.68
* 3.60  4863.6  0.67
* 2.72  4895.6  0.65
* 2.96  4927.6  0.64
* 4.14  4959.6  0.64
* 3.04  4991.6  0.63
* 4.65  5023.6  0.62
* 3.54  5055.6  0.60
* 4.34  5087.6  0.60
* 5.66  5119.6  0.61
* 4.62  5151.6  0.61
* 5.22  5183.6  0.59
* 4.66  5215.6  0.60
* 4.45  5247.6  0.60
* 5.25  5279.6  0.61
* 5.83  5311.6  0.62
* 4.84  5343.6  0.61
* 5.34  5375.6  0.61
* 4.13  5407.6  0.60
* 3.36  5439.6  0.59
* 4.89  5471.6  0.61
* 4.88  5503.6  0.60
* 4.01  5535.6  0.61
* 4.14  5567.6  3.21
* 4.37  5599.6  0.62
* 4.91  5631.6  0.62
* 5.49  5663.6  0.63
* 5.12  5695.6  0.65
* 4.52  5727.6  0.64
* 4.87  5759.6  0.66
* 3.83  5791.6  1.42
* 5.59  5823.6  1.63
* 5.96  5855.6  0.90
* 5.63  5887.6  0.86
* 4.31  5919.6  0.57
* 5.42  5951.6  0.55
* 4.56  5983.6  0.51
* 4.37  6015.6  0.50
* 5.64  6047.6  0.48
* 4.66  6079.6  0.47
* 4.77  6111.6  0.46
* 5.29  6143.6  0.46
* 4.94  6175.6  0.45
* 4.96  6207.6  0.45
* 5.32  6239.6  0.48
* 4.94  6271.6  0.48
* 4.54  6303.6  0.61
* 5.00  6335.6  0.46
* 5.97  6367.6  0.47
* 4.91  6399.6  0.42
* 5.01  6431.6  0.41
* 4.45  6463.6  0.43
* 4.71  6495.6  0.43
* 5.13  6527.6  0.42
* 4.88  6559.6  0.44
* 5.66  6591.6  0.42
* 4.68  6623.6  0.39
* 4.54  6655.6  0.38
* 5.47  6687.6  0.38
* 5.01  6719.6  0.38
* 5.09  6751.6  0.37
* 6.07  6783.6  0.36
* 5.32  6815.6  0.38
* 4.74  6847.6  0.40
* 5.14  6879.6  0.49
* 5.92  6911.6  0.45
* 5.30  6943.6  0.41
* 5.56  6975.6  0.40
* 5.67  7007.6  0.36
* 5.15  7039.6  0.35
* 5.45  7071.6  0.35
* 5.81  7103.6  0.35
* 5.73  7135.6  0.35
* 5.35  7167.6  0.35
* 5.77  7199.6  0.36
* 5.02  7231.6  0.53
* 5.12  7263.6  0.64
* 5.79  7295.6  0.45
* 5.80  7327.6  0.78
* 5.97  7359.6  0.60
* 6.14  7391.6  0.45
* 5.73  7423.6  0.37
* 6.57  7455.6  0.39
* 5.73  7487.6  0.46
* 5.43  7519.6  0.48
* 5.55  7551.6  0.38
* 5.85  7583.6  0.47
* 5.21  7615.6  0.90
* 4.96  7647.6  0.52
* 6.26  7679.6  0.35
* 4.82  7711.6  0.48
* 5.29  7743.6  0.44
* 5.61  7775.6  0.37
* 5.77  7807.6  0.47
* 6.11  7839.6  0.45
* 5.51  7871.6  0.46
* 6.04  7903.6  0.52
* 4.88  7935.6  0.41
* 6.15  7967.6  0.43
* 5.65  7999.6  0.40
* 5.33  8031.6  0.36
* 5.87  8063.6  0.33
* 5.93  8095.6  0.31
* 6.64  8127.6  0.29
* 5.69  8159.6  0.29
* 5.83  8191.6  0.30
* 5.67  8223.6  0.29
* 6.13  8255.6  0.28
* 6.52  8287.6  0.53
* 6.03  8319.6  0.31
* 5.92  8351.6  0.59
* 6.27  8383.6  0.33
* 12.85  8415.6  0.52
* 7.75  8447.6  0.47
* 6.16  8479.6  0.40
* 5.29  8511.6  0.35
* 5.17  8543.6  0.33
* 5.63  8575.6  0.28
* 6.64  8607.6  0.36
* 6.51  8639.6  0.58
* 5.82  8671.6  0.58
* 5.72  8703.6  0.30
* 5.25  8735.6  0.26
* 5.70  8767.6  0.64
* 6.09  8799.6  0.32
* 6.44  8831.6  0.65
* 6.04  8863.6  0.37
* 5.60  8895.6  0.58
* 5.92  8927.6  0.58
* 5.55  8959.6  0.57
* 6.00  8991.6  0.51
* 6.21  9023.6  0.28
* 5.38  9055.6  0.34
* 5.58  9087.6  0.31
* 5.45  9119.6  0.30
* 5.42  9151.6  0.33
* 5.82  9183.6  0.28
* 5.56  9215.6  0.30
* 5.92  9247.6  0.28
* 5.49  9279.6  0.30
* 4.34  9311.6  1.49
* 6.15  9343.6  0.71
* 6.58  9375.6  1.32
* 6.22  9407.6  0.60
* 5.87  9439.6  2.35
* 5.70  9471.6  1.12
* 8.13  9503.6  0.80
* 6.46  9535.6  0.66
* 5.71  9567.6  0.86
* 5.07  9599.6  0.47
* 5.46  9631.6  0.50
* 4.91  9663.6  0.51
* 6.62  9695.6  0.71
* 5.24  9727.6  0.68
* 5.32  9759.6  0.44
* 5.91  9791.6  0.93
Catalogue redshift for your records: 0.28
